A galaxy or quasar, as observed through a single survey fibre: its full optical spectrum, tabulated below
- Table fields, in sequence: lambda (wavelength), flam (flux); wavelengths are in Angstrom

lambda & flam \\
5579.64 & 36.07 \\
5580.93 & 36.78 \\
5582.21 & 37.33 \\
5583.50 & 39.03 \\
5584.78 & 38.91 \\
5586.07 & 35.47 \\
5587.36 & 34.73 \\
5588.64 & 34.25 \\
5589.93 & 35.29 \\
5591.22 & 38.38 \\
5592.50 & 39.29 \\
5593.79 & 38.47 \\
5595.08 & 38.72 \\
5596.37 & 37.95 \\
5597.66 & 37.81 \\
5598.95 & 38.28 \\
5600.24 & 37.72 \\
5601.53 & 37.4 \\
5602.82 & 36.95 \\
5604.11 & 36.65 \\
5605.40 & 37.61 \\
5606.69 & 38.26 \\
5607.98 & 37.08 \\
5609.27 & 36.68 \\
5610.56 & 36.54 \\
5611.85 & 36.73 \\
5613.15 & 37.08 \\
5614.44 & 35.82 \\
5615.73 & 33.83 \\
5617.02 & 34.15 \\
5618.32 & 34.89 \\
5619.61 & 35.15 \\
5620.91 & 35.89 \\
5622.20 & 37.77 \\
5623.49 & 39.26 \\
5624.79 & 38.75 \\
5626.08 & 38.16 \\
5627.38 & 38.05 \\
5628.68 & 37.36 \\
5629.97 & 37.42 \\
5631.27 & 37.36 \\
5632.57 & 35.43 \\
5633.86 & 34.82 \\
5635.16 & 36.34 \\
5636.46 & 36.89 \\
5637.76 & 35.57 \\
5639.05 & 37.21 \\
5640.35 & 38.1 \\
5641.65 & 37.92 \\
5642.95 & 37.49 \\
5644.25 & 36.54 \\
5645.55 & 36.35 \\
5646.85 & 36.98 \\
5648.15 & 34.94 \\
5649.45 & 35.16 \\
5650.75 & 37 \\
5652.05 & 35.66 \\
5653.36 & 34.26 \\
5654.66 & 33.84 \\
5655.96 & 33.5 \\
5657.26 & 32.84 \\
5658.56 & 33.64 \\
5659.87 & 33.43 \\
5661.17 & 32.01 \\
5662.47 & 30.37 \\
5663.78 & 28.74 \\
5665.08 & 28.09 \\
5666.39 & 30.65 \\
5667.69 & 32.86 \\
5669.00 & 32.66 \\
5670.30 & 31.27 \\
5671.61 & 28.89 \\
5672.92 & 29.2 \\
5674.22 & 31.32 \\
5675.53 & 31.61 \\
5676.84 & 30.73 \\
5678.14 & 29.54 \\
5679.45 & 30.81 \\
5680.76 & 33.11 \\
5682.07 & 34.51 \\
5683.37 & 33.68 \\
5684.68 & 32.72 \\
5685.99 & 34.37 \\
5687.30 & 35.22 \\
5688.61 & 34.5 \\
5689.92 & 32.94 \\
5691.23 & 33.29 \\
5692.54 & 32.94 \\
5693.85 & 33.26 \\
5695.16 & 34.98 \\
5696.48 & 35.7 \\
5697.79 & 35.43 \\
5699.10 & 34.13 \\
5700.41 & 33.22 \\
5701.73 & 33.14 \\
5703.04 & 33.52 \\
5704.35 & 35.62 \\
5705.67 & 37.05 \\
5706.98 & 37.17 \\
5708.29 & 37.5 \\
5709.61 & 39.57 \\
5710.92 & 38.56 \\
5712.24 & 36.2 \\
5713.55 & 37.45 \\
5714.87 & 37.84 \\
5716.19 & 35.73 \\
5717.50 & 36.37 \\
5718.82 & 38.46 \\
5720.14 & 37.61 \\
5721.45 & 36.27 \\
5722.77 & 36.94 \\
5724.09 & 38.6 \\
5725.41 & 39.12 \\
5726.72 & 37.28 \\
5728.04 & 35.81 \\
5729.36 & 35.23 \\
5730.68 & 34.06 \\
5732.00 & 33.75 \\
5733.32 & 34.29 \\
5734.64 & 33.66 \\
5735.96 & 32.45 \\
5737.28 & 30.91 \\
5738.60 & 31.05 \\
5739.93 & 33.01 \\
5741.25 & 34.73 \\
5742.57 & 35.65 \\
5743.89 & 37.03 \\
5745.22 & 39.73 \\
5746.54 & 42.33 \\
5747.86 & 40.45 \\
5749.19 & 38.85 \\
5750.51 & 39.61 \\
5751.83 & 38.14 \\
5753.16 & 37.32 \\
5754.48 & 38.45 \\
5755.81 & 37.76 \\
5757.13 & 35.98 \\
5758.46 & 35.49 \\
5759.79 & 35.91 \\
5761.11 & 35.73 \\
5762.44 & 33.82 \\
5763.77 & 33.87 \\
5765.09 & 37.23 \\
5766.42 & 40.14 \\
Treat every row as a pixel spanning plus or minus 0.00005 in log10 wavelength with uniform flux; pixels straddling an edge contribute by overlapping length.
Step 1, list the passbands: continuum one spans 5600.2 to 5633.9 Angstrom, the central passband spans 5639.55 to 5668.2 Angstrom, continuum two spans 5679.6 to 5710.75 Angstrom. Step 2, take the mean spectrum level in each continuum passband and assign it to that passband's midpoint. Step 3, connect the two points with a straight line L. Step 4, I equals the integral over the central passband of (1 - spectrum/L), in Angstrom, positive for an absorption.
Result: 1.4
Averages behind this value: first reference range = 36.8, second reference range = 34.7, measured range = 34.1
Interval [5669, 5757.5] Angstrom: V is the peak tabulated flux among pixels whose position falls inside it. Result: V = 42.33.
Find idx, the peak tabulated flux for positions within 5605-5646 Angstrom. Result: 39.26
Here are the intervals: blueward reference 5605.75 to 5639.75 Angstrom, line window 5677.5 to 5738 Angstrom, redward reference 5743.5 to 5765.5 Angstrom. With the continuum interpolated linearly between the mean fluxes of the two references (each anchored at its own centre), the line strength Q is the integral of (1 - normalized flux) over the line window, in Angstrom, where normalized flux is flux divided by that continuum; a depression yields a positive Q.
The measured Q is 3.4 Angstrom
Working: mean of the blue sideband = 36.7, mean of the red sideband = 37.5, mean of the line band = 35.1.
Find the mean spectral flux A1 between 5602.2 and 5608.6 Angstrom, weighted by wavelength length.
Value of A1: 37.3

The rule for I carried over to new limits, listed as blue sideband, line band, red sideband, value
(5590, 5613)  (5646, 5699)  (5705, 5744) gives 5.4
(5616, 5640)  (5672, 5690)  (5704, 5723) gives 2.3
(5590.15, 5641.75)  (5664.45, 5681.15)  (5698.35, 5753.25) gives 2.7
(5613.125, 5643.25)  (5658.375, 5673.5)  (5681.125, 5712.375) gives 2.0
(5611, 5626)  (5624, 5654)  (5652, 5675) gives -2.1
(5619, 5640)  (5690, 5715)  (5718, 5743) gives 0.1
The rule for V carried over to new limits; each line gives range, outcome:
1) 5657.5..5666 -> 33.64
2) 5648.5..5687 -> 37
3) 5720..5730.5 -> 39.12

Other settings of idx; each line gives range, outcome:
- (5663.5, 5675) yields 32.86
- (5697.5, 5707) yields 37.17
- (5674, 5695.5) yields 35.22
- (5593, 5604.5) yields 38.72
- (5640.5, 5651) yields 37.92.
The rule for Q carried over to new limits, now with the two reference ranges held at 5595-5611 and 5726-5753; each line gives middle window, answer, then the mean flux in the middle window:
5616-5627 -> 0.17 Angstrom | 36.7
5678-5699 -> 1.63 Angstrom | 33.7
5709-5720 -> -0.39 Angstrom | 37.5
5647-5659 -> 0.74 Angstrom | 34.7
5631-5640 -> 0.21 Angstrom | 36.3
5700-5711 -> 0.07 Angstrom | 36.1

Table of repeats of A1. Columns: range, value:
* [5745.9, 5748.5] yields 41.4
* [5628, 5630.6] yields 37.4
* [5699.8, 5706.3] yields 34.5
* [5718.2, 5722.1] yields 37.5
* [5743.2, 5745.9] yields 38.4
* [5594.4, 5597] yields 38.3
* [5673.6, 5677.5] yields 31.2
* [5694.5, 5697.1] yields 35.2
